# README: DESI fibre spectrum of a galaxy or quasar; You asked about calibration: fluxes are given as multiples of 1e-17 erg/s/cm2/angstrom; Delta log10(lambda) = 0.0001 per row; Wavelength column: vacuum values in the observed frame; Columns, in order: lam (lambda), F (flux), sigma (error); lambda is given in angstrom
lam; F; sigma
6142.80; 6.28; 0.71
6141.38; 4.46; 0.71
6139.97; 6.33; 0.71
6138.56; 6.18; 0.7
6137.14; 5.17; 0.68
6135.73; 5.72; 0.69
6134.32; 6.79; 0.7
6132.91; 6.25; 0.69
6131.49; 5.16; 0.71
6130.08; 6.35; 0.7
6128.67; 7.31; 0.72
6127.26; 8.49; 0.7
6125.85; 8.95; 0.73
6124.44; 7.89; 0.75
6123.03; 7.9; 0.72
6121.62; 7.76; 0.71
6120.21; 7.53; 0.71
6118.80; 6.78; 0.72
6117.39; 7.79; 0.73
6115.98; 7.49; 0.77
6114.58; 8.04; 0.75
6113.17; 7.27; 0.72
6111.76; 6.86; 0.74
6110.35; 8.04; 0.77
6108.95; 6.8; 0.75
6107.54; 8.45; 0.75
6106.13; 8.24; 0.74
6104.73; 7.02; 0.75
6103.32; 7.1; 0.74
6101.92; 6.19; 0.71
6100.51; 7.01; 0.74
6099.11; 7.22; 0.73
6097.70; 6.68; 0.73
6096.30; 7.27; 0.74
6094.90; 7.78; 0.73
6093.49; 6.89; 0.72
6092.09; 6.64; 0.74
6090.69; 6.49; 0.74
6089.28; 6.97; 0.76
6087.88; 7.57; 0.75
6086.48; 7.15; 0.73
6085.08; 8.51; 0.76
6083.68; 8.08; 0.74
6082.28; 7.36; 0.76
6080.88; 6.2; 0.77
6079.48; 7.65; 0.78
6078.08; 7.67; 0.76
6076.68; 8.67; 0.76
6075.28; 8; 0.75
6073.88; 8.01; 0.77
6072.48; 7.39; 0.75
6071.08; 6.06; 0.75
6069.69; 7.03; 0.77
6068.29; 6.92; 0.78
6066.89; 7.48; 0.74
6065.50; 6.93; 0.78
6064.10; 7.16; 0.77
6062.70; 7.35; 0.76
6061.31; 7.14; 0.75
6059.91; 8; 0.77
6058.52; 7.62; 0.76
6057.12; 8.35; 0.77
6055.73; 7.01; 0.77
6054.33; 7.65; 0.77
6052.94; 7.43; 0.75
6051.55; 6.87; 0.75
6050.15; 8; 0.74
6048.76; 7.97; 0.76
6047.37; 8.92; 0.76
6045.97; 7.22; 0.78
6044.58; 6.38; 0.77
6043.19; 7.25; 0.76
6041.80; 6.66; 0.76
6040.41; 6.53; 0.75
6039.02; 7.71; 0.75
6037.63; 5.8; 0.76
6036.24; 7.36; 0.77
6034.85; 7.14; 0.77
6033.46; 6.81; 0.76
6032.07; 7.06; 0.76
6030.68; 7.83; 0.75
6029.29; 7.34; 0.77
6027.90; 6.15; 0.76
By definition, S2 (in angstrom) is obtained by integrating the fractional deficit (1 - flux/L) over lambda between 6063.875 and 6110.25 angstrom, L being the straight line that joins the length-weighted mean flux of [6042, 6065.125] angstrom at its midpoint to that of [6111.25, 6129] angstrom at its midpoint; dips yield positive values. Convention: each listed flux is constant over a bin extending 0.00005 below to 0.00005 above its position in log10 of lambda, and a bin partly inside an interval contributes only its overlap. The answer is 1.8 angstrom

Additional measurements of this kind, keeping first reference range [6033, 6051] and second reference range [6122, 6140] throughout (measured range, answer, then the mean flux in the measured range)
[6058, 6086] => -1.5 angstrom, 7.46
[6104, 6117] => -1.2 angstrom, 7.58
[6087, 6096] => -0.1 angstrom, 7.07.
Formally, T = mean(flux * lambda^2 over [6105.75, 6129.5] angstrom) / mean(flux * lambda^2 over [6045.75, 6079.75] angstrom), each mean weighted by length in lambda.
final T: 1.04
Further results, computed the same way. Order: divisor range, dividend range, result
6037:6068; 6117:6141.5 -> 0.96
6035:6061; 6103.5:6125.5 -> 1.05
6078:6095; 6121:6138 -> 0.97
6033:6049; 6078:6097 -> 1.04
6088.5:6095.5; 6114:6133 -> 1.08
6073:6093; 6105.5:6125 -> 1.03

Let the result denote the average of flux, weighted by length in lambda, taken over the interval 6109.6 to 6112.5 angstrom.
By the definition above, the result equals 7.44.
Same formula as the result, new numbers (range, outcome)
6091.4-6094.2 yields 6.76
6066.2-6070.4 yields 7.14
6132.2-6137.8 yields 5.99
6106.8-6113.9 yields 7.48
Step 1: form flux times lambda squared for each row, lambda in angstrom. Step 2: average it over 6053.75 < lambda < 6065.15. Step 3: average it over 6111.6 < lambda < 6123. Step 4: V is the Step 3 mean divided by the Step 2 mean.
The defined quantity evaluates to 1.02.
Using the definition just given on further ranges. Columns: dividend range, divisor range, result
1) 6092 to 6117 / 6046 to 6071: 0.99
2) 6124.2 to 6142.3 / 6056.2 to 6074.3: 0.91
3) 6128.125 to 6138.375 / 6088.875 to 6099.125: 0.88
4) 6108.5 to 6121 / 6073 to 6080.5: 0.95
